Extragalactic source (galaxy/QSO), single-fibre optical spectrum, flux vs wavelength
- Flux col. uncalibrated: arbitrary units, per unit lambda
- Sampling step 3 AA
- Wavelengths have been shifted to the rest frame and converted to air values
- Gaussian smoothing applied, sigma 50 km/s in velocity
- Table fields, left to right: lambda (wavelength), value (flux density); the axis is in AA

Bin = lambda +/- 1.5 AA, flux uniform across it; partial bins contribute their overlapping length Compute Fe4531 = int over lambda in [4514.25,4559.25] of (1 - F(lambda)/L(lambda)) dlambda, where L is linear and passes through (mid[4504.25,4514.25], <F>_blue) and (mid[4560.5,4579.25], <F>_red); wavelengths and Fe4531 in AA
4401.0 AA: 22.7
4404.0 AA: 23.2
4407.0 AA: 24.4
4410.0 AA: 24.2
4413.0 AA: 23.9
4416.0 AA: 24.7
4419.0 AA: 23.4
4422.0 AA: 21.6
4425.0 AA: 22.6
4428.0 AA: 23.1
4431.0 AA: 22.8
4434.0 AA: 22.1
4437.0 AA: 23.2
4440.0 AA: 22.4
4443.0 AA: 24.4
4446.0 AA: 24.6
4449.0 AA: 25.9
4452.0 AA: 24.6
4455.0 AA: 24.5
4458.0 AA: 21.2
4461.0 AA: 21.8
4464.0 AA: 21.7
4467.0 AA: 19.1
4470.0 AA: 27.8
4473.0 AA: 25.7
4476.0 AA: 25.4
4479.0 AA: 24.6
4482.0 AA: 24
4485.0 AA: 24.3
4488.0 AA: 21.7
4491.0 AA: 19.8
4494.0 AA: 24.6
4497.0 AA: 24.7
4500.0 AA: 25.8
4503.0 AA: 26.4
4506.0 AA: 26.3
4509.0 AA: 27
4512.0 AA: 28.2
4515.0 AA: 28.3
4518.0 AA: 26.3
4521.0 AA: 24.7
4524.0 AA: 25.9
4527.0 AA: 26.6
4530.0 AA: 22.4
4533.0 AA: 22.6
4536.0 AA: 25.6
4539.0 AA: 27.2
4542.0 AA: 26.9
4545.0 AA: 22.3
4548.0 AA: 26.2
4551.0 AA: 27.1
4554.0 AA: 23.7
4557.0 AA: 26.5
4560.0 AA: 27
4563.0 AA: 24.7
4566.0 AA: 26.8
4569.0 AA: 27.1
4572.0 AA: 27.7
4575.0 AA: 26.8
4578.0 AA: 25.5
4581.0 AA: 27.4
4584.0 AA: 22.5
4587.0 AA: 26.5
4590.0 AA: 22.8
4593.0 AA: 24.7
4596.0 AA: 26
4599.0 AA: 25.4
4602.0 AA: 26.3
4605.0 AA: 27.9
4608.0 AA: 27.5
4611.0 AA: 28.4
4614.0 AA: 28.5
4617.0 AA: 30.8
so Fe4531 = 2.4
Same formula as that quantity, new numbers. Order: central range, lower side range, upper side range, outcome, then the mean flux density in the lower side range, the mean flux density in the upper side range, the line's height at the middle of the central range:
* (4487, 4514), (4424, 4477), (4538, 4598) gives -0.67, 23.5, 25.8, 24.5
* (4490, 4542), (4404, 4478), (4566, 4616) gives -1.19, 23.5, 26.4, 25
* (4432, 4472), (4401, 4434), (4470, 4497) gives 0.56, 23.3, 24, 23.7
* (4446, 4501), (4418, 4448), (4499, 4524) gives 2.49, 23.1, 26.6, 24.9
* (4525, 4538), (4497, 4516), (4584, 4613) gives 1.03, 26.8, 26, 26.6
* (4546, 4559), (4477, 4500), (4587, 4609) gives -0.47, 23.6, 25.8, 24.9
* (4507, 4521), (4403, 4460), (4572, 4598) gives -1.47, 23.5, 25.4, 24.5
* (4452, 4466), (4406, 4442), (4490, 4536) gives 0.94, 23.2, 25.4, 24.1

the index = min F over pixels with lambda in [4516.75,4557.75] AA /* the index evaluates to 22.3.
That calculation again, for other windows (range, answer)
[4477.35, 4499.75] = 19.8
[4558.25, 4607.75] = 22.5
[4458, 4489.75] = 19.1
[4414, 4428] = 21.6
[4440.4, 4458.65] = 21.2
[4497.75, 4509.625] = 25.8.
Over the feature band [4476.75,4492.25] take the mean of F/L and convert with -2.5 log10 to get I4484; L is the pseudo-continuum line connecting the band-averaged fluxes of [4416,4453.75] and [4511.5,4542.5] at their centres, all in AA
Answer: 0.075 mag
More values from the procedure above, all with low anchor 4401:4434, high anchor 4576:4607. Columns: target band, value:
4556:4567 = -0.044 mag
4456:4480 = 0.025 mag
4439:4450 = -0.031 mag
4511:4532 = -0.055 mag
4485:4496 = 0.083 mag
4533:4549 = -0.019 mag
